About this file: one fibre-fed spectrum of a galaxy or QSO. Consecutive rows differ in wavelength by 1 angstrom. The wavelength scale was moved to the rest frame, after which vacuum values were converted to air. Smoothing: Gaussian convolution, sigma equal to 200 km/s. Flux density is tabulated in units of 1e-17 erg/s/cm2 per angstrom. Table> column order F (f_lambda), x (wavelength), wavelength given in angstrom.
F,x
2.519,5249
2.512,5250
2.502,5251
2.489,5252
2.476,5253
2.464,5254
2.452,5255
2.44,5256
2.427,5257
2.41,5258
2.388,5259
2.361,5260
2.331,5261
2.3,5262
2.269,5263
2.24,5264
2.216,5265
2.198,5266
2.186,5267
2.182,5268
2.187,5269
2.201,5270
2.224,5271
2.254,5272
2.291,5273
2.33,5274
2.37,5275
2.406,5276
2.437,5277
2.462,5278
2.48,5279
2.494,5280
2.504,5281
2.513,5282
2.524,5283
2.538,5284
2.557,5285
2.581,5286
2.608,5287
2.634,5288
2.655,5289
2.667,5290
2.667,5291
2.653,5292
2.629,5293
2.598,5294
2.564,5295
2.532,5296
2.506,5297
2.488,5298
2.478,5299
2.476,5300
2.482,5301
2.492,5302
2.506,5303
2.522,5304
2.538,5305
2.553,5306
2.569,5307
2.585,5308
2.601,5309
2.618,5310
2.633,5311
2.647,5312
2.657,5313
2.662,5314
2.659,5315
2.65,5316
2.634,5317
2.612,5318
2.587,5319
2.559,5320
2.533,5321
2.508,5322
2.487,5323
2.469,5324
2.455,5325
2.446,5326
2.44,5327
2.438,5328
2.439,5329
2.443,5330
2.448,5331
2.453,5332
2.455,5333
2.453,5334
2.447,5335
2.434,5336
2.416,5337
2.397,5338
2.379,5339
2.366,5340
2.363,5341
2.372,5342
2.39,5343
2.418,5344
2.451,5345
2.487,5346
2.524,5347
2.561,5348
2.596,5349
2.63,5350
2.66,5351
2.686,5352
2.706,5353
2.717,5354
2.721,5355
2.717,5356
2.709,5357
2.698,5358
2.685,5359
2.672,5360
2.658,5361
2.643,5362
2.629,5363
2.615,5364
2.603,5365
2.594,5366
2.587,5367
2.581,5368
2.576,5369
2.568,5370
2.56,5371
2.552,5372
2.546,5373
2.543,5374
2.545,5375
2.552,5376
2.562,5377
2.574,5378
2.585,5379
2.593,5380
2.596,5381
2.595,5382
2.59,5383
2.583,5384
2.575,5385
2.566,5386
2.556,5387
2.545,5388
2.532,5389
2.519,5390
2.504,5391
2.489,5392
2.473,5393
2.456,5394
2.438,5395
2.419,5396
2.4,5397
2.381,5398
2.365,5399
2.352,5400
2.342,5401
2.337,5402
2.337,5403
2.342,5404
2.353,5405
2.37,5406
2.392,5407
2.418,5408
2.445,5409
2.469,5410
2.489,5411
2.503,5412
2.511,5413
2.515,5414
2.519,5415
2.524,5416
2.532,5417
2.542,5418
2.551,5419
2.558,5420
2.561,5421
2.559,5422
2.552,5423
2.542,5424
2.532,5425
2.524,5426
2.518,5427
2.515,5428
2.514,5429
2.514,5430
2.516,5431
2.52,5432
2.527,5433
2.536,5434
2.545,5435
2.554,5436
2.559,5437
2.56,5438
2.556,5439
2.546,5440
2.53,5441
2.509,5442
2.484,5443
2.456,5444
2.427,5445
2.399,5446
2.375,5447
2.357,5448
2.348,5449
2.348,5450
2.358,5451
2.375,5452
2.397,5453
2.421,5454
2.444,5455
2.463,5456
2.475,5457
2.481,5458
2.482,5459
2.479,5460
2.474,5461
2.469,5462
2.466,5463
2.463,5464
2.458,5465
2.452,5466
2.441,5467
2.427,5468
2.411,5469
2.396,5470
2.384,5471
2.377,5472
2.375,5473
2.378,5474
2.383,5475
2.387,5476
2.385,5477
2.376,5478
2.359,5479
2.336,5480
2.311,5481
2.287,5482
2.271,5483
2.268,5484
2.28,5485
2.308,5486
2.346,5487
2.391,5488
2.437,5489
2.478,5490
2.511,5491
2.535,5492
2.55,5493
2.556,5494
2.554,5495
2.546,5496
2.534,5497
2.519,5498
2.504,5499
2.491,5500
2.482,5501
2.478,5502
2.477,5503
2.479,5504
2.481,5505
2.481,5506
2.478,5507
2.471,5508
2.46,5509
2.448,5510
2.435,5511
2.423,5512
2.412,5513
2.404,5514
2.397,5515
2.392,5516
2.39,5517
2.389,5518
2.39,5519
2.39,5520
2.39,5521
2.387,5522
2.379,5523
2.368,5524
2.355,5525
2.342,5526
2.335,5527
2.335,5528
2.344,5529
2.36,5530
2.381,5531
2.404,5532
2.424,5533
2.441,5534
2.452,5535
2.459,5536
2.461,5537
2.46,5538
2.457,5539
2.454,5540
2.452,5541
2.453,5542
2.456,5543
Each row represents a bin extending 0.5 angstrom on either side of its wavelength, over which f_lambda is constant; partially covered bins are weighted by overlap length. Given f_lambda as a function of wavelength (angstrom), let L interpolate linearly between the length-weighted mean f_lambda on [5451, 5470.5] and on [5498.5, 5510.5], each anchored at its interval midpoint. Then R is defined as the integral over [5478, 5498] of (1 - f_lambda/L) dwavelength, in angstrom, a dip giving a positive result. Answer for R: 0.4 angstrom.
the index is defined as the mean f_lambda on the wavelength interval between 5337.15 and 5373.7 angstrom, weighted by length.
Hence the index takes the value 2.57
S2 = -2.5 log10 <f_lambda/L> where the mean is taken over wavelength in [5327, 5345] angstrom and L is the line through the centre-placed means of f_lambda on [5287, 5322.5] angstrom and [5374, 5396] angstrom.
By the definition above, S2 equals 0.06 mag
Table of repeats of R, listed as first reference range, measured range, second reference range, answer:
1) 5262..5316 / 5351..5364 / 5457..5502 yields -1.2 angstrom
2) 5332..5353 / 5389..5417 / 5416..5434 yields 0.9 angstrom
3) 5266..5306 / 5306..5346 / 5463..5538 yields -0.7 angstrom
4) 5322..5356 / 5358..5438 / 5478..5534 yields -1.8 angstrom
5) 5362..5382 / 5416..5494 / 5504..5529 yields 0.9 angstrom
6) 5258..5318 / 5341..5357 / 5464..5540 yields -0.7 angstrom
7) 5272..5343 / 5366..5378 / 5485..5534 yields -0.4 angstrom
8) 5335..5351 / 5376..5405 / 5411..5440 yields 0.2 angstrom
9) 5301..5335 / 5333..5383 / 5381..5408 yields -1.3 angstrom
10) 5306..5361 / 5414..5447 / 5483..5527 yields -0.5 angstrom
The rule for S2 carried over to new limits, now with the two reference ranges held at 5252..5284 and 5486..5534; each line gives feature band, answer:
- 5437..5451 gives -0.02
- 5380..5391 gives -0.07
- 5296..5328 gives -0.08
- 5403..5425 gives -0.04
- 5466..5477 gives 0.01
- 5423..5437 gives -0.05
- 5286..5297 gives -0.11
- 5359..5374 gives -0.09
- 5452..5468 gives -0.02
